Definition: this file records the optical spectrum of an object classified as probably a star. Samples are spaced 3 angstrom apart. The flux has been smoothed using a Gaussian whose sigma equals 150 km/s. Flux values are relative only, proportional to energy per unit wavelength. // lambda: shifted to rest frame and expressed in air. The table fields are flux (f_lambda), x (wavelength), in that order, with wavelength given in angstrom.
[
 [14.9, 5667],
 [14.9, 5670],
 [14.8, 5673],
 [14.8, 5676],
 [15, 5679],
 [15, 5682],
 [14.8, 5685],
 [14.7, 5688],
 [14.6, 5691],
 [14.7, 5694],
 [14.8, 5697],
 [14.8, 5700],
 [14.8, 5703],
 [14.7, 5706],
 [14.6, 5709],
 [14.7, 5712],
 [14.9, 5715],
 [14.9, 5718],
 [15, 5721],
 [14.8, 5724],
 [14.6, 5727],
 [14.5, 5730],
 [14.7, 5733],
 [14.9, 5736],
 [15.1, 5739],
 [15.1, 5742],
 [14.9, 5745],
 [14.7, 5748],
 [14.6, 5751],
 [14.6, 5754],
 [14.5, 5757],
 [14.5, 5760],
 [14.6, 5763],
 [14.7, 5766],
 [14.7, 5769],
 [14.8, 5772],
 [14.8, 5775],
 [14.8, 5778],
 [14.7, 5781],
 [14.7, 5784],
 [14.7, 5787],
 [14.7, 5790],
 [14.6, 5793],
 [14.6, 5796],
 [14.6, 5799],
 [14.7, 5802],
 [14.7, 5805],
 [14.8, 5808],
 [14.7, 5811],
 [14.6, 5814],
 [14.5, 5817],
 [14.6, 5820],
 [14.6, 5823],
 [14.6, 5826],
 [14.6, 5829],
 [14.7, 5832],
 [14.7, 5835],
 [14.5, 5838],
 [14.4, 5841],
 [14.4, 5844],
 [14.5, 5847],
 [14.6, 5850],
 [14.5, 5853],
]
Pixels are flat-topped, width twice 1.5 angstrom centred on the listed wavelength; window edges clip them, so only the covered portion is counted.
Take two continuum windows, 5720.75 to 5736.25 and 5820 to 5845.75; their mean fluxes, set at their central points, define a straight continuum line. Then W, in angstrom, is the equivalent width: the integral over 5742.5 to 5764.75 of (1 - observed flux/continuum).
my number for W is 0.05 angstrom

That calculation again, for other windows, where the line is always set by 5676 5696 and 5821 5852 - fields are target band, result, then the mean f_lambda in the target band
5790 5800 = 0.0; 14.6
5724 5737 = 0.0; 14.7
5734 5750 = -0.2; 14.9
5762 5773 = 0.0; 14.7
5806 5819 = 0.0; 14.6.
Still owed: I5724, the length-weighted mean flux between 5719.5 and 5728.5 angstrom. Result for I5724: 14.8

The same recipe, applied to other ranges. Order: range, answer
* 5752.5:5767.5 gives 14.6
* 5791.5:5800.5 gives 14.6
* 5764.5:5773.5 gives 14.7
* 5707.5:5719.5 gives 14.8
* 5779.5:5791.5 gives 14.7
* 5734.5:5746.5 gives 15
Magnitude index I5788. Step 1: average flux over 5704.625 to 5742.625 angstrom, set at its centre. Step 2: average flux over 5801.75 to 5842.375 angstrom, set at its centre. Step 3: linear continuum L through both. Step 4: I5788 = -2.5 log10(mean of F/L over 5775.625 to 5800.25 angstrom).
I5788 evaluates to 0.00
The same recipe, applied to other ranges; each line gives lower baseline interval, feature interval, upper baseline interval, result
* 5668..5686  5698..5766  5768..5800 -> 0.003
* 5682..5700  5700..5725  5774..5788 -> -0.004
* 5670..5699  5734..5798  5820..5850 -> -0.004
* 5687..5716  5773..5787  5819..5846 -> -0.009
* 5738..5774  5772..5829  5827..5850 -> -0.003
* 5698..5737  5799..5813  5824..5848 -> -0.008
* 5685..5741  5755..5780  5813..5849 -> 0.000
